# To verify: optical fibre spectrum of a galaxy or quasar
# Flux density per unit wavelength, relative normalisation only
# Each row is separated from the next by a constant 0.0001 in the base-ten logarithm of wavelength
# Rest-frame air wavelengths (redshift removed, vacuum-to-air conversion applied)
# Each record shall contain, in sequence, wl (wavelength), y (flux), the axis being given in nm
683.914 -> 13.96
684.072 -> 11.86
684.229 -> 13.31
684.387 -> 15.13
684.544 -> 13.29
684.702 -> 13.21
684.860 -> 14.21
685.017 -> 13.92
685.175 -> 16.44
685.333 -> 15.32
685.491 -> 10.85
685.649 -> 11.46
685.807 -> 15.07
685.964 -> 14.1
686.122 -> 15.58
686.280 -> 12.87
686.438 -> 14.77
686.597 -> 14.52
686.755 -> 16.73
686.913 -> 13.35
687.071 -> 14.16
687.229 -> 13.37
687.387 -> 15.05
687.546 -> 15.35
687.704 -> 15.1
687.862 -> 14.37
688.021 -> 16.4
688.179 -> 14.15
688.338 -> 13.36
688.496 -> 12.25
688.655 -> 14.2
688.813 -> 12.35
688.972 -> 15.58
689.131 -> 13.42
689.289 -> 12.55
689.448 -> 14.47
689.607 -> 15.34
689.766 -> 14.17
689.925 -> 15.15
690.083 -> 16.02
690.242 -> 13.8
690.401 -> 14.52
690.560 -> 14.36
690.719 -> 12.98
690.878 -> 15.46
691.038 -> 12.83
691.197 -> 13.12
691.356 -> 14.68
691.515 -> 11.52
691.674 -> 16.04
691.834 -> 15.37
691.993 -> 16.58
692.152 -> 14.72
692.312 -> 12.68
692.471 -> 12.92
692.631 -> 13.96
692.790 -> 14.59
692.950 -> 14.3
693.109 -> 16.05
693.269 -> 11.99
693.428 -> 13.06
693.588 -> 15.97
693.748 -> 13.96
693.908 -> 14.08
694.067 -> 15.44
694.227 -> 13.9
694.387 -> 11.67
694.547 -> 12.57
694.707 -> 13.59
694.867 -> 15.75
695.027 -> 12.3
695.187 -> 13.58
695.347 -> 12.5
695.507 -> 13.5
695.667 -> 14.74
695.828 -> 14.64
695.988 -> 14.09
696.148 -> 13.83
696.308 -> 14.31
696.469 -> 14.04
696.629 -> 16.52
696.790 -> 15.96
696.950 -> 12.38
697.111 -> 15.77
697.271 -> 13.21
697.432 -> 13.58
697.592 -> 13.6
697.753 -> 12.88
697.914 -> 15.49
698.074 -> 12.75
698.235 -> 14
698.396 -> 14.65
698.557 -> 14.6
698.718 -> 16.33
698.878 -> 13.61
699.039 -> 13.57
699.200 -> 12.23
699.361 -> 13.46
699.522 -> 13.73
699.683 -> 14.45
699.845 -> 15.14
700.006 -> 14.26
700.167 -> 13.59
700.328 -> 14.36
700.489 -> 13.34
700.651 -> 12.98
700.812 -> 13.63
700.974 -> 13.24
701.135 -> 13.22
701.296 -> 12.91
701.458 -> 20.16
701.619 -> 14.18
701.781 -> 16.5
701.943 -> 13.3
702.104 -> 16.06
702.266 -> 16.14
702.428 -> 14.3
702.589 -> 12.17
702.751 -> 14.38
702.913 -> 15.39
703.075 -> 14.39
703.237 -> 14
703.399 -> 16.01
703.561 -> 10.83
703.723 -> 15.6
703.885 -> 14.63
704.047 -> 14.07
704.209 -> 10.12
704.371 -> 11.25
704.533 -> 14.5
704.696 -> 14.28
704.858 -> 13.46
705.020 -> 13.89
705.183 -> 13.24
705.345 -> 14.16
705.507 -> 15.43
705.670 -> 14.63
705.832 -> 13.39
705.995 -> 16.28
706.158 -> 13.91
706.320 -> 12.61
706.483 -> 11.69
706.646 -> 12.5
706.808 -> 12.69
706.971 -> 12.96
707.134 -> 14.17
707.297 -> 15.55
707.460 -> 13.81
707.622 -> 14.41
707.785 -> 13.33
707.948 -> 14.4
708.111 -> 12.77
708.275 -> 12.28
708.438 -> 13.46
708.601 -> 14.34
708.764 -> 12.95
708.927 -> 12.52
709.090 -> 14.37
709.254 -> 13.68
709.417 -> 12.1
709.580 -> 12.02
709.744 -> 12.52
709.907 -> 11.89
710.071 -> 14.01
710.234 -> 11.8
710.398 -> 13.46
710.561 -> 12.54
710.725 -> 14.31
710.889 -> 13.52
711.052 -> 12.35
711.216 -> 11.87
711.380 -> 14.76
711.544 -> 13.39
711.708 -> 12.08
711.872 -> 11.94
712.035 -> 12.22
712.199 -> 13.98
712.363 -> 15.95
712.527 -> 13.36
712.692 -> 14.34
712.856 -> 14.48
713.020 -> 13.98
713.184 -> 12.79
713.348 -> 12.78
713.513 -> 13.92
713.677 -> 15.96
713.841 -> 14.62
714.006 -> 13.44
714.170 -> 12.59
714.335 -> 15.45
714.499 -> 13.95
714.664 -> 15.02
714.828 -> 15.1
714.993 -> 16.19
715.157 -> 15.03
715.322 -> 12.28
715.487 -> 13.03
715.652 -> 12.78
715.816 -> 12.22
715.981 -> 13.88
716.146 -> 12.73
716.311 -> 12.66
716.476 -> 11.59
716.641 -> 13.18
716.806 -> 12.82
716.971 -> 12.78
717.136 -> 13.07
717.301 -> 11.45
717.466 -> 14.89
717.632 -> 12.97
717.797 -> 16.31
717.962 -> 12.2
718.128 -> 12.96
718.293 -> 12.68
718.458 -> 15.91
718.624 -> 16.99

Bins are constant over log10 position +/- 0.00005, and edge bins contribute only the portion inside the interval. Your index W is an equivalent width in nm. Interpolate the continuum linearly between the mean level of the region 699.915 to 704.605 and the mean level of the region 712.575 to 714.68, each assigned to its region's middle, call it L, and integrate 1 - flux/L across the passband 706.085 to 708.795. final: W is 0.13 nm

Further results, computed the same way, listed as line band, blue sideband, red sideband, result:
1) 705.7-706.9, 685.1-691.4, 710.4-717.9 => 0.04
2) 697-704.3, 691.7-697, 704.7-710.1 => -0.16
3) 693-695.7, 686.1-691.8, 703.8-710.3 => 0.04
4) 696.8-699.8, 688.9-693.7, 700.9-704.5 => 0.06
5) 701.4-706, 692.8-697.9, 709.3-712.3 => -0.31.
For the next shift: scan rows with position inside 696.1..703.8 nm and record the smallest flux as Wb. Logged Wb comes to 10.83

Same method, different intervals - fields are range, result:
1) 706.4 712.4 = 11.69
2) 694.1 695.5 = 11.67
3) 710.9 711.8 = 11.87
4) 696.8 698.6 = 12.38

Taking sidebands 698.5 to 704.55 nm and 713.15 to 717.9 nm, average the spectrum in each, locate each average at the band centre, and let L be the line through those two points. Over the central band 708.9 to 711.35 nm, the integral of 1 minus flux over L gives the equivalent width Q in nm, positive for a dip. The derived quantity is 0.16 nm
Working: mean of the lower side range 14.1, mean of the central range 12.9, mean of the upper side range 13.6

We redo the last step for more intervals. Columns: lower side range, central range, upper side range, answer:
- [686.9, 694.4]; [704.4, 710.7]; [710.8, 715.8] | 0.186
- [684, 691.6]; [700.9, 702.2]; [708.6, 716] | -0.114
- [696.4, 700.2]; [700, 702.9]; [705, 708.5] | -0.085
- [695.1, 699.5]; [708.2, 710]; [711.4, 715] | 0.135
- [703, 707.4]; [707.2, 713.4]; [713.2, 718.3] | 0.142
